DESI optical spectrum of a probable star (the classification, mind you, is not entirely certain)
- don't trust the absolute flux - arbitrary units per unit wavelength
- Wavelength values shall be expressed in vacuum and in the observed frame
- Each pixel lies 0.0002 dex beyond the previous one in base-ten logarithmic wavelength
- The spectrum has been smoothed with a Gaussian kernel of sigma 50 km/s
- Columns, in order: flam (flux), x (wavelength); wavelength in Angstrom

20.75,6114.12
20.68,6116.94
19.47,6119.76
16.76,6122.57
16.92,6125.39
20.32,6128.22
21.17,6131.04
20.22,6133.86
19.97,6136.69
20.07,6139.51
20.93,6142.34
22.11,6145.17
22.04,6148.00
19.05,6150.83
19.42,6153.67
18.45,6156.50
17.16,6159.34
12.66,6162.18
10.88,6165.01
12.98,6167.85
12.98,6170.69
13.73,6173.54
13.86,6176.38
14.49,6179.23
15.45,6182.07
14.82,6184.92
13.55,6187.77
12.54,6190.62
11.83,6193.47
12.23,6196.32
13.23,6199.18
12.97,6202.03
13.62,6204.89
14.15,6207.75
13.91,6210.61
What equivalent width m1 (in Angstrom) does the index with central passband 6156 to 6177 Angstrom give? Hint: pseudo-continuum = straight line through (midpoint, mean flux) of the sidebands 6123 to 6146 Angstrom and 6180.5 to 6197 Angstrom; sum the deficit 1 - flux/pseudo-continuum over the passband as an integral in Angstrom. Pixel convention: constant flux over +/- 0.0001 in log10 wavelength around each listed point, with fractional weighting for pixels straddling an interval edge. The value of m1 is 3.0 Angstrom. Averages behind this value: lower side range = 20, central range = 13.9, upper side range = 13.5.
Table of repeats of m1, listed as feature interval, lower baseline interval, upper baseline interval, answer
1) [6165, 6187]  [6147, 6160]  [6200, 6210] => 3.8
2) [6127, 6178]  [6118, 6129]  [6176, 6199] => -4.2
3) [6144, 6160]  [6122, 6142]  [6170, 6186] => -2.3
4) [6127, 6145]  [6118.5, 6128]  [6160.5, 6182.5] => -4.1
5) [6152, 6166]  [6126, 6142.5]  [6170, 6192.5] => 0.9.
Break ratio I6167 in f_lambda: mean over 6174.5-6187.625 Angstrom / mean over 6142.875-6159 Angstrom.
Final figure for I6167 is 0.72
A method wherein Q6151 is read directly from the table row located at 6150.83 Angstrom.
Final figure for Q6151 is 19.05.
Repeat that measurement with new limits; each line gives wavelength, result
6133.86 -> 20.22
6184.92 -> 14.82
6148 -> 22.04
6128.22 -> 20.32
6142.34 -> 20.93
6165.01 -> 10.88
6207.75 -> 14.15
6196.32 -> 12.23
